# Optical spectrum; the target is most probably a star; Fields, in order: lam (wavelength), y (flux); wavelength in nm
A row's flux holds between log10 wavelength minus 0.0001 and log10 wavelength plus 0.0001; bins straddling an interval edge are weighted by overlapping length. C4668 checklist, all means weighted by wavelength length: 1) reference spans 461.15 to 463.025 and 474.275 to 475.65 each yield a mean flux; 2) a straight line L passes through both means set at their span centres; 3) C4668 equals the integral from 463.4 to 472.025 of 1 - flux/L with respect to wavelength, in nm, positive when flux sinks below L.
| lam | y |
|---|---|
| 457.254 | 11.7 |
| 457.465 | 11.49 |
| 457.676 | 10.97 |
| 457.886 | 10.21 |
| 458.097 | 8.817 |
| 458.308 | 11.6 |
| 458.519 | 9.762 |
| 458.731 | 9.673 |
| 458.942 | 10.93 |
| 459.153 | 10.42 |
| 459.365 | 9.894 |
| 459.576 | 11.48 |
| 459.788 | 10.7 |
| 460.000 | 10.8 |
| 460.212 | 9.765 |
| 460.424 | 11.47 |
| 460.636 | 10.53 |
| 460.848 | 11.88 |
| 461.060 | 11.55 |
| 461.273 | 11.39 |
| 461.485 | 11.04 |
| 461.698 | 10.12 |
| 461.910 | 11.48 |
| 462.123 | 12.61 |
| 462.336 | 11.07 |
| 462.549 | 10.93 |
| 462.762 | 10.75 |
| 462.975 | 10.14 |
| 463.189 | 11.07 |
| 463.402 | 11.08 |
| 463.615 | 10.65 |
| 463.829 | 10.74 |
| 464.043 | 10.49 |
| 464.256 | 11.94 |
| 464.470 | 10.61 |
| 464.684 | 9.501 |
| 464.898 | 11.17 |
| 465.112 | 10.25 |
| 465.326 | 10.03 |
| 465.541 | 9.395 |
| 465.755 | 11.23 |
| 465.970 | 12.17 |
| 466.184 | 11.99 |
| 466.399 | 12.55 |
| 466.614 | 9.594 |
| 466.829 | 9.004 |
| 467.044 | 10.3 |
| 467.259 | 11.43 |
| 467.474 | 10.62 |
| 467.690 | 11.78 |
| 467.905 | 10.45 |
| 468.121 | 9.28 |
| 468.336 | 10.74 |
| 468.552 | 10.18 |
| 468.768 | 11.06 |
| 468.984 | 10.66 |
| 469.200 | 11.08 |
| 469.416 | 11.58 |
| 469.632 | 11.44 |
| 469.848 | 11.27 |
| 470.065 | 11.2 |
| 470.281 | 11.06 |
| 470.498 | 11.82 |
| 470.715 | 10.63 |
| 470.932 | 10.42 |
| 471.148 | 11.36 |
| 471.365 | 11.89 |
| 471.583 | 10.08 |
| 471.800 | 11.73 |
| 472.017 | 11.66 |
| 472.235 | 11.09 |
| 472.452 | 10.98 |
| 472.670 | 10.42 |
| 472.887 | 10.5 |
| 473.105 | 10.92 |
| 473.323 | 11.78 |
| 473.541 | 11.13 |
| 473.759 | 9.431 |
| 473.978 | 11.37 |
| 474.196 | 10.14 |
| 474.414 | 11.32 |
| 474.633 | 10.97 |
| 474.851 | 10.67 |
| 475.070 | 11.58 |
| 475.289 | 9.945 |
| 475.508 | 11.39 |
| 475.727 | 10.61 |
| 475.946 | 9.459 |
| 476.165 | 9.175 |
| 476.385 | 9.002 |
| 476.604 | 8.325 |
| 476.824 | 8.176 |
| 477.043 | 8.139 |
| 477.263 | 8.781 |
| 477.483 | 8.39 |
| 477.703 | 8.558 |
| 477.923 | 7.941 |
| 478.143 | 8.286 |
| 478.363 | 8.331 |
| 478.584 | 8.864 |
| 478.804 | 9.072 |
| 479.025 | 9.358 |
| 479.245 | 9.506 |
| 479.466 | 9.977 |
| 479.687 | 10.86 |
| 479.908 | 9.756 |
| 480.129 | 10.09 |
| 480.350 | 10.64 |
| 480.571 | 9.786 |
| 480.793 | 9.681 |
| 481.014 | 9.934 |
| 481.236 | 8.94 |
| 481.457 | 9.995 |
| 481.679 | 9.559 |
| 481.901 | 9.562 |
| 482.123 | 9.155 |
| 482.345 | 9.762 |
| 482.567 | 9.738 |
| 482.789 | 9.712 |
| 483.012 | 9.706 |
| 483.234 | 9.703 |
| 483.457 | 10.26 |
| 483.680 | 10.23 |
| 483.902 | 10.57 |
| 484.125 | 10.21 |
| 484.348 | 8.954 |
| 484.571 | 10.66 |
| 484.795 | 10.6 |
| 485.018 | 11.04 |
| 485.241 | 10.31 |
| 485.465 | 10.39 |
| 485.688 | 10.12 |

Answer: 0.12 nm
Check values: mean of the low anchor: 11.1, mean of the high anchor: 11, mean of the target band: 10.9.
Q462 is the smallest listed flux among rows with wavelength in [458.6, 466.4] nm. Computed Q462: 9.395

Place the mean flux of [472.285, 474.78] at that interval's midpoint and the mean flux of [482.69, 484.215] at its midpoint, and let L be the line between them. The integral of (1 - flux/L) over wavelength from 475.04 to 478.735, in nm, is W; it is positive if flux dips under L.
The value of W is 0.53 nm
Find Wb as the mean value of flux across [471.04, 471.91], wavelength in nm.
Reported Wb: 11.3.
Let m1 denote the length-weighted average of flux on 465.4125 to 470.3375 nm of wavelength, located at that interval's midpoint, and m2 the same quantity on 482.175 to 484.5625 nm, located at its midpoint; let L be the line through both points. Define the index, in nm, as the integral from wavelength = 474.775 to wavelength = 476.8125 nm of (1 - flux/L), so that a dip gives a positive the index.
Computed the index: 0.09 nm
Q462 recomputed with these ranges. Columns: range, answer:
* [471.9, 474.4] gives 9.431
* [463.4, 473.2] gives 9.004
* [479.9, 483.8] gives 8.94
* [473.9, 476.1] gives 9.459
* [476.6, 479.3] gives 7.941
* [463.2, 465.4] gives 9.501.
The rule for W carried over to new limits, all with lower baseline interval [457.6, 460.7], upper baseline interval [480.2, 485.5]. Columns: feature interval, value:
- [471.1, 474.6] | -0.28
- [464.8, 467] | -0.09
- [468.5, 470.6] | -0.19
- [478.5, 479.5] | 0.07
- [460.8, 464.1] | -0.21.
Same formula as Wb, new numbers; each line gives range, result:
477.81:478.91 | 8.5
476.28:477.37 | 8.48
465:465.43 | 10.2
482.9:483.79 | 9.96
